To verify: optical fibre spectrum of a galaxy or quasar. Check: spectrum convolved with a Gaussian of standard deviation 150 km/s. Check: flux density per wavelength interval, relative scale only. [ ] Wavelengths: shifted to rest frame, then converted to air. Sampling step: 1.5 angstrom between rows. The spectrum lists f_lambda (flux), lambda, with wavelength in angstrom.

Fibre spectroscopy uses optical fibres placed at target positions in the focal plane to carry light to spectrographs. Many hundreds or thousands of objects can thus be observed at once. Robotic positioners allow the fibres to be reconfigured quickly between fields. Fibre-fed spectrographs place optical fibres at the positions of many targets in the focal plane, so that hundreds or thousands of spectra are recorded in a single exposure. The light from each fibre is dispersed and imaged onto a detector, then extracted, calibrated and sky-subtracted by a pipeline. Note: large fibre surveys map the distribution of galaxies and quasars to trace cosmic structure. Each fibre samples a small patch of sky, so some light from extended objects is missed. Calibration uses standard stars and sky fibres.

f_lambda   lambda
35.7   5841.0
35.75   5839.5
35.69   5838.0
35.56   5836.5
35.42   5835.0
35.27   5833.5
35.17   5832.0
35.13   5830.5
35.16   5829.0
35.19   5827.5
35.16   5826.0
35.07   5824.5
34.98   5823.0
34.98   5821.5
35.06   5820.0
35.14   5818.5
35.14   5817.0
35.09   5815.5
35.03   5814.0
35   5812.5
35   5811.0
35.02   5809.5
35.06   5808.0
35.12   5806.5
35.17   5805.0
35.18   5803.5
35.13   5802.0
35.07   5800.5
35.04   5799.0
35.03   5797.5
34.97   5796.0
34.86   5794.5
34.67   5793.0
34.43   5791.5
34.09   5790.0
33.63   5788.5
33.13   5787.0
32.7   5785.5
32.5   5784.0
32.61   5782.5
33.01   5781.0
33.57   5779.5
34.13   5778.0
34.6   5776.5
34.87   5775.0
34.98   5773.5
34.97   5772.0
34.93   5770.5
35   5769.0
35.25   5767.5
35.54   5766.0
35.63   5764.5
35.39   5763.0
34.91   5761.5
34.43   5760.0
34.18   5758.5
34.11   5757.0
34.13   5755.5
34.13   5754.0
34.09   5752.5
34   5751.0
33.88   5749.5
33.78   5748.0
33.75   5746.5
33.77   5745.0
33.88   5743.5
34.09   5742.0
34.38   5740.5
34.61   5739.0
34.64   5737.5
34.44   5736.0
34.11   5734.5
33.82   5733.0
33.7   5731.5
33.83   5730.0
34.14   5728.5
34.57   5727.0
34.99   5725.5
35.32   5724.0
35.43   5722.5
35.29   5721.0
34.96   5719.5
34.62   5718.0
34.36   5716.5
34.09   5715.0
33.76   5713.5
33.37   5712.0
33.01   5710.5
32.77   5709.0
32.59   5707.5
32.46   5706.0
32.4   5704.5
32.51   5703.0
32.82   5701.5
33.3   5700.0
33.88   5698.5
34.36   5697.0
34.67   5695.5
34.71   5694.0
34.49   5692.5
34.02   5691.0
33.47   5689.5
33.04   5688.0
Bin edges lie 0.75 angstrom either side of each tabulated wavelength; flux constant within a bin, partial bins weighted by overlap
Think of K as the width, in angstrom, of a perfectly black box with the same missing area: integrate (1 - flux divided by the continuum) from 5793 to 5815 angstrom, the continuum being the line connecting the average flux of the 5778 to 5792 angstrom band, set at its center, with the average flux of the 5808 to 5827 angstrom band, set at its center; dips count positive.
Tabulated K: -0.45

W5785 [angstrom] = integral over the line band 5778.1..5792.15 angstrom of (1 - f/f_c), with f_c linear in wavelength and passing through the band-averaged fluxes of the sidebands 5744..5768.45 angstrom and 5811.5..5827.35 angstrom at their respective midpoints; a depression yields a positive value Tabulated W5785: 0.6 angstrom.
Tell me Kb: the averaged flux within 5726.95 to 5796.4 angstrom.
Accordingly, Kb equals 34.2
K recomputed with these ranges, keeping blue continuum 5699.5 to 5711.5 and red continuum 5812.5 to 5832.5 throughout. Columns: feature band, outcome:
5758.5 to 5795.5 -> -0.2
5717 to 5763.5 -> -1.3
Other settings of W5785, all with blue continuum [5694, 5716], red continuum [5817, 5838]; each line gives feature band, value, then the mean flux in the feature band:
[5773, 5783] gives 0.1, 34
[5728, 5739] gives -0.1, 34.1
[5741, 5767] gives -0.2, 34.3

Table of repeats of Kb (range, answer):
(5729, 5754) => 34.1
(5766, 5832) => 34.7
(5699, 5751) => 33.9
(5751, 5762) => 34.2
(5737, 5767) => 34.4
